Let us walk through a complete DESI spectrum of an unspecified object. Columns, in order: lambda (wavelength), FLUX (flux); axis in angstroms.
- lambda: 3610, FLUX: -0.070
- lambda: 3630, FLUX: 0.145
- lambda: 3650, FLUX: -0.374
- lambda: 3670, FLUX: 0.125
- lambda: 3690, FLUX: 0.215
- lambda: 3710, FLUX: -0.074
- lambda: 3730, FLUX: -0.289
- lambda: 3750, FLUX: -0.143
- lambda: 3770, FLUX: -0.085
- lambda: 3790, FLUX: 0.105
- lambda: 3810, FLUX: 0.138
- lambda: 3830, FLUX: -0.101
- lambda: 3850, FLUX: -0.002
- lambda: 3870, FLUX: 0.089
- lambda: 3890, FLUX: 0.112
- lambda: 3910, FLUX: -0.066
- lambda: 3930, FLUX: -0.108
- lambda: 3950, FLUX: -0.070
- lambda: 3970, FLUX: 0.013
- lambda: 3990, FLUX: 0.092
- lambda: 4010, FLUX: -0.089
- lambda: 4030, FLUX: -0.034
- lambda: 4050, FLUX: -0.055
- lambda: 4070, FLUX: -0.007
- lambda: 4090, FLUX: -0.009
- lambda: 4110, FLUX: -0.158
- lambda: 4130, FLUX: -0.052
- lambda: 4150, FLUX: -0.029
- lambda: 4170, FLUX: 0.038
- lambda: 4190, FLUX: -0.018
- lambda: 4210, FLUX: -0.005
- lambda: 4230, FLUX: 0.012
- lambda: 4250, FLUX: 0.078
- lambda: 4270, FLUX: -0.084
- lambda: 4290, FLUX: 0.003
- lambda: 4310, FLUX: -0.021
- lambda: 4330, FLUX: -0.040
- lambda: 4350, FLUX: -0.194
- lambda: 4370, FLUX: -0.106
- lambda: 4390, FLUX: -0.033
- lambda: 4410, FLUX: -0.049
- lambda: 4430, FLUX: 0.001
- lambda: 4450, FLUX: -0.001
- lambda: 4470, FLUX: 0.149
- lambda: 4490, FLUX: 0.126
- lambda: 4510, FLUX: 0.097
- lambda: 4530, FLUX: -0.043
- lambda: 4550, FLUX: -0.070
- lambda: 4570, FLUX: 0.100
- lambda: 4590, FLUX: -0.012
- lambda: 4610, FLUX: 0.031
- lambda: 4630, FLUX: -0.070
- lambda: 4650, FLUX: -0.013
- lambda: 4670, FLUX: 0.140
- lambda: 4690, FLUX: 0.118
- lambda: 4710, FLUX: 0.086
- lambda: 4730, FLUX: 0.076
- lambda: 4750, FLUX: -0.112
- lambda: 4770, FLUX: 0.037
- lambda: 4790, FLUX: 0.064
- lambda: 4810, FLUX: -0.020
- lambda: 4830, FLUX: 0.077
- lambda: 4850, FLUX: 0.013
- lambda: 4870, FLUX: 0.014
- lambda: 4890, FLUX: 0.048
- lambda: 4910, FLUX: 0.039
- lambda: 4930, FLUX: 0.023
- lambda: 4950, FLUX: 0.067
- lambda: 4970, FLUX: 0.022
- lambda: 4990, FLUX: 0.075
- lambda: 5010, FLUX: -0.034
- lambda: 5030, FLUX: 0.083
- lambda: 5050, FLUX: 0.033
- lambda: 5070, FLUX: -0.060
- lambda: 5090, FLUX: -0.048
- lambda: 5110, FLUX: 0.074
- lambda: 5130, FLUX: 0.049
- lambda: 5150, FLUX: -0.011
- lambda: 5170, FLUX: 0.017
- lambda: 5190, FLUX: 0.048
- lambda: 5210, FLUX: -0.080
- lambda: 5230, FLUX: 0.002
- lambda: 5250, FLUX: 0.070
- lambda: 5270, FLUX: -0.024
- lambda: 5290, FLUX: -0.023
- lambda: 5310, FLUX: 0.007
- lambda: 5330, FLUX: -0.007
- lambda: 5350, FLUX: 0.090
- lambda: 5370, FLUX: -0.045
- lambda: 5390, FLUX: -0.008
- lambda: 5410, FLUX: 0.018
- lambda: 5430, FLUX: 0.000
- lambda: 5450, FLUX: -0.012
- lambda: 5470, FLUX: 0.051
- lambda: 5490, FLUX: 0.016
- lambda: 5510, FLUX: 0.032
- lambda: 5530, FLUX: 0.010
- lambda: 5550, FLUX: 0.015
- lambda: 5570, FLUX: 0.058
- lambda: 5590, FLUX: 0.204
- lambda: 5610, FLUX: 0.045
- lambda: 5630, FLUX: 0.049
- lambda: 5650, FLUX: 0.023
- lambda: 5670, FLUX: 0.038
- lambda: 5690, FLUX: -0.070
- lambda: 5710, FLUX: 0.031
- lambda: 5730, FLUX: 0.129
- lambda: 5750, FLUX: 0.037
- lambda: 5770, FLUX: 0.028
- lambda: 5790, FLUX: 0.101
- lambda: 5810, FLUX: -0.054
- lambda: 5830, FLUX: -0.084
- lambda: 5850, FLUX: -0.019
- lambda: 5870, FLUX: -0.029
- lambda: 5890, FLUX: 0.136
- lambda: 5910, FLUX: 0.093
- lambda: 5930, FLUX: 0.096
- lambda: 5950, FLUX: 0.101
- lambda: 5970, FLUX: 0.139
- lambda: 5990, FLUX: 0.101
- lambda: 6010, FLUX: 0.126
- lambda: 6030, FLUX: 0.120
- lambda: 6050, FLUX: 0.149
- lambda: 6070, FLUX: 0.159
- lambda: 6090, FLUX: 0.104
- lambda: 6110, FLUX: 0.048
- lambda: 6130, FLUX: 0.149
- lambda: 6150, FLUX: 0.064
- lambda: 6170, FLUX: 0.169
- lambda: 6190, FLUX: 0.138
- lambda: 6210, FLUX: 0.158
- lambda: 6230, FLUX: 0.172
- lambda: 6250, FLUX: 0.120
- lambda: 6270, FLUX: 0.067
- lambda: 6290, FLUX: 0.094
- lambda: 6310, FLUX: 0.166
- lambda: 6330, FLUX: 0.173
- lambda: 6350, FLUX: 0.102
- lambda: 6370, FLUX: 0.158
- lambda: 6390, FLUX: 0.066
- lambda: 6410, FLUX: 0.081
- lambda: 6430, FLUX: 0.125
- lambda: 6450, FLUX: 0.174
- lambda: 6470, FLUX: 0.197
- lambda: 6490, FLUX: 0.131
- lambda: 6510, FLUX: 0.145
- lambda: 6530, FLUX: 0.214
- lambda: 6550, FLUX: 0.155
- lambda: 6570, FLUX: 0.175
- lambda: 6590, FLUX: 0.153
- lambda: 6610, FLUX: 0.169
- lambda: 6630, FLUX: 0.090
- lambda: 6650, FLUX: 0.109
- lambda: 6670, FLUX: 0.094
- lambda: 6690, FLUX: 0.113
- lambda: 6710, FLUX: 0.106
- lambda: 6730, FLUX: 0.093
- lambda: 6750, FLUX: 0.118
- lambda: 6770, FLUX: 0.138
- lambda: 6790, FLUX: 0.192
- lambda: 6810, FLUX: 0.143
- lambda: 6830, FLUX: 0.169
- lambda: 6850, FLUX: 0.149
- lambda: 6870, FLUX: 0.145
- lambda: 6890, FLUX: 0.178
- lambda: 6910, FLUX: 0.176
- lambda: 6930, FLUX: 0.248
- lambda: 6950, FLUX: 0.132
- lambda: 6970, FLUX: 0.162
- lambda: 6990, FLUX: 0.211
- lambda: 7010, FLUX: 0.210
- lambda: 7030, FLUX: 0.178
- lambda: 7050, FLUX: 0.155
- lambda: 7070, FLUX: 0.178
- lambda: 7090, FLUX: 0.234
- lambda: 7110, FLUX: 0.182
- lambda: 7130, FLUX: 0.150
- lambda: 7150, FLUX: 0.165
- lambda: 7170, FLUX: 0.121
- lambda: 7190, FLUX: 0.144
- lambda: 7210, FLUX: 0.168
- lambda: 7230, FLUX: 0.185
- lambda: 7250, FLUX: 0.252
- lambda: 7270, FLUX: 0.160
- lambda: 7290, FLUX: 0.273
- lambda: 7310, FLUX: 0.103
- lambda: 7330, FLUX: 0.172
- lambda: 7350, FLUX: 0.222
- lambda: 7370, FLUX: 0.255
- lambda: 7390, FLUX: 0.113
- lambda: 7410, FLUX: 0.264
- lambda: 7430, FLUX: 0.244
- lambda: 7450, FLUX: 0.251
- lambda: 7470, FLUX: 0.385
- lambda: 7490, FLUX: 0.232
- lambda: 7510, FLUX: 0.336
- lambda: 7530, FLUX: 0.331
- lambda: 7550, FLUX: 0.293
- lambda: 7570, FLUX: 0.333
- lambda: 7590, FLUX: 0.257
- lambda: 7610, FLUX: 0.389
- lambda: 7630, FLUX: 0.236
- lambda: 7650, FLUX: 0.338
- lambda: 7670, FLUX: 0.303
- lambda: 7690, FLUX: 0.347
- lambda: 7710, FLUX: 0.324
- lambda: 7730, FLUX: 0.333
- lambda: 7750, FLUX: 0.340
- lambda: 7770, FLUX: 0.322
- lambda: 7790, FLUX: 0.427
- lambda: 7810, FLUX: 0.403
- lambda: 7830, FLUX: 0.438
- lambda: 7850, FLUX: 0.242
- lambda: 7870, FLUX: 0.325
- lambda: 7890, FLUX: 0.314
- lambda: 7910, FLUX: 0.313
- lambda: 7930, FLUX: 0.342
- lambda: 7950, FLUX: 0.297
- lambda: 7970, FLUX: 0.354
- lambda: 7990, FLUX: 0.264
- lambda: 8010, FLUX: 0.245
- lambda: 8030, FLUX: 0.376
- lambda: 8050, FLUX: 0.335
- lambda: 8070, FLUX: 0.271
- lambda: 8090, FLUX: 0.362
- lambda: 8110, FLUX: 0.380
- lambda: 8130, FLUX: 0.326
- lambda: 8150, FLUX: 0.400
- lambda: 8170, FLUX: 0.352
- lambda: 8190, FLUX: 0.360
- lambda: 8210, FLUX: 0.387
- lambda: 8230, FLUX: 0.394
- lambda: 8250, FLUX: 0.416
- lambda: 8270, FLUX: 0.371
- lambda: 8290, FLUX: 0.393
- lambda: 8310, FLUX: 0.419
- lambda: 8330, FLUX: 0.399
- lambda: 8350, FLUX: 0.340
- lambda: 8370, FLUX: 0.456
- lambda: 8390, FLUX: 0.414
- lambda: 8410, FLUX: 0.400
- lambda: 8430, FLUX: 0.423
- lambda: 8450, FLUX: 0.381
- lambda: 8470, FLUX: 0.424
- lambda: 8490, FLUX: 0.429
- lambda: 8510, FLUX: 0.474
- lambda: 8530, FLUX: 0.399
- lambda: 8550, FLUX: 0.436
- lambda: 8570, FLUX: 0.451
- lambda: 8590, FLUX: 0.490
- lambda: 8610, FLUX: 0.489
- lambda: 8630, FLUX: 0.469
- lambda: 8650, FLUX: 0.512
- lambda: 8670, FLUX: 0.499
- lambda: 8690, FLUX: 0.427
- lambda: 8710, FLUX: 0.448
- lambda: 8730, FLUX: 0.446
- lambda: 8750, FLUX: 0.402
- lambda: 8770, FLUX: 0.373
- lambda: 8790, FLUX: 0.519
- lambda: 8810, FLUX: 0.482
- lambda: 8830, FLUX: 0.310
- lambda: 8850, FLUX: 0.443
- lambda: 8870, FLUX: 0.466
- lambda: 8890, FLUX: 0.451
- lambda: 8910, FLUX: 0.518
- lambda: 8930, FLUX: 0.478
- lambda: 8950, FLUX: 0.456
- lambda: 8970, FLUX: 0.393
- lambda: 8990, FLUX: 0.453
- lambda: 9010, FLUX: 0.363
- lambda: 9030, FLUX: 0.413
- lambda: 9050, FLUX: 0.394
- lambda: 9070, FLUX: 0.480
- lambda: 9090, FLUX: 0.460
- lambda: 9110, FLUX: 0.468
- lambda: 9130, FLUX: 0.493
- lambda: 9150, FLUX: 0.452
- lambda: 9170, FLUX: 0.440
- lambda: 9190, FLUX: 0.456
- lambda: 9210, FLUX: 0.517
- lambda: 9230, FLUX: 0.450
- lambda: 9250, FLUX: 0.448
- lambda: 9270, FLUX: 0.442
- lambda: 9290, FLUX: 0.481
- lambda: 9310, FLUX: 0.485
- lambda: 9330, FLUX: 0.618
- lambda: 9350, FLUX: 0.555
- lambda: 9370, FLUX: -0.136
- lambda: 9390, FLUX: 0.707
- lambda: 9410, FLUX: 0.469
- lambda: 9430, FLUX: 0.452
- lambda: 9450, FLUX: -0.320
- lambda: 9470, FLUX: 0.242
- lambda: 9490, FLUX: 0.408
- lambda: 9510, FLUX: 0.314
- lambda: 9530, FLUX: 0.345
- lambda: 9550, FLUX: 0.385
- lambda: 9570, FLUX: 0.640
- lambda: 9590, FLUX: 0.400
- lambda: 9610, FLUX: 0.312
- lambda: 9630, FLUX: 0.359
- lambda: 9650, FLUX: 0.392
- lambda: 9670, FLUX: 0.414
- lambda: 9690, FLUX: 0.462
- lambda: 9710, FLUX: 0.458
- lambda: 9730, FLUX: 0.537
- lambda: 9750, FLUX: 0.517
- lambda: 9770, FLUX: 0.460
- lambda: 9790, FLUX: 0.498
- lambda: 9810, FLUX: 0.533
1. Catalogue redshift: 0.859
